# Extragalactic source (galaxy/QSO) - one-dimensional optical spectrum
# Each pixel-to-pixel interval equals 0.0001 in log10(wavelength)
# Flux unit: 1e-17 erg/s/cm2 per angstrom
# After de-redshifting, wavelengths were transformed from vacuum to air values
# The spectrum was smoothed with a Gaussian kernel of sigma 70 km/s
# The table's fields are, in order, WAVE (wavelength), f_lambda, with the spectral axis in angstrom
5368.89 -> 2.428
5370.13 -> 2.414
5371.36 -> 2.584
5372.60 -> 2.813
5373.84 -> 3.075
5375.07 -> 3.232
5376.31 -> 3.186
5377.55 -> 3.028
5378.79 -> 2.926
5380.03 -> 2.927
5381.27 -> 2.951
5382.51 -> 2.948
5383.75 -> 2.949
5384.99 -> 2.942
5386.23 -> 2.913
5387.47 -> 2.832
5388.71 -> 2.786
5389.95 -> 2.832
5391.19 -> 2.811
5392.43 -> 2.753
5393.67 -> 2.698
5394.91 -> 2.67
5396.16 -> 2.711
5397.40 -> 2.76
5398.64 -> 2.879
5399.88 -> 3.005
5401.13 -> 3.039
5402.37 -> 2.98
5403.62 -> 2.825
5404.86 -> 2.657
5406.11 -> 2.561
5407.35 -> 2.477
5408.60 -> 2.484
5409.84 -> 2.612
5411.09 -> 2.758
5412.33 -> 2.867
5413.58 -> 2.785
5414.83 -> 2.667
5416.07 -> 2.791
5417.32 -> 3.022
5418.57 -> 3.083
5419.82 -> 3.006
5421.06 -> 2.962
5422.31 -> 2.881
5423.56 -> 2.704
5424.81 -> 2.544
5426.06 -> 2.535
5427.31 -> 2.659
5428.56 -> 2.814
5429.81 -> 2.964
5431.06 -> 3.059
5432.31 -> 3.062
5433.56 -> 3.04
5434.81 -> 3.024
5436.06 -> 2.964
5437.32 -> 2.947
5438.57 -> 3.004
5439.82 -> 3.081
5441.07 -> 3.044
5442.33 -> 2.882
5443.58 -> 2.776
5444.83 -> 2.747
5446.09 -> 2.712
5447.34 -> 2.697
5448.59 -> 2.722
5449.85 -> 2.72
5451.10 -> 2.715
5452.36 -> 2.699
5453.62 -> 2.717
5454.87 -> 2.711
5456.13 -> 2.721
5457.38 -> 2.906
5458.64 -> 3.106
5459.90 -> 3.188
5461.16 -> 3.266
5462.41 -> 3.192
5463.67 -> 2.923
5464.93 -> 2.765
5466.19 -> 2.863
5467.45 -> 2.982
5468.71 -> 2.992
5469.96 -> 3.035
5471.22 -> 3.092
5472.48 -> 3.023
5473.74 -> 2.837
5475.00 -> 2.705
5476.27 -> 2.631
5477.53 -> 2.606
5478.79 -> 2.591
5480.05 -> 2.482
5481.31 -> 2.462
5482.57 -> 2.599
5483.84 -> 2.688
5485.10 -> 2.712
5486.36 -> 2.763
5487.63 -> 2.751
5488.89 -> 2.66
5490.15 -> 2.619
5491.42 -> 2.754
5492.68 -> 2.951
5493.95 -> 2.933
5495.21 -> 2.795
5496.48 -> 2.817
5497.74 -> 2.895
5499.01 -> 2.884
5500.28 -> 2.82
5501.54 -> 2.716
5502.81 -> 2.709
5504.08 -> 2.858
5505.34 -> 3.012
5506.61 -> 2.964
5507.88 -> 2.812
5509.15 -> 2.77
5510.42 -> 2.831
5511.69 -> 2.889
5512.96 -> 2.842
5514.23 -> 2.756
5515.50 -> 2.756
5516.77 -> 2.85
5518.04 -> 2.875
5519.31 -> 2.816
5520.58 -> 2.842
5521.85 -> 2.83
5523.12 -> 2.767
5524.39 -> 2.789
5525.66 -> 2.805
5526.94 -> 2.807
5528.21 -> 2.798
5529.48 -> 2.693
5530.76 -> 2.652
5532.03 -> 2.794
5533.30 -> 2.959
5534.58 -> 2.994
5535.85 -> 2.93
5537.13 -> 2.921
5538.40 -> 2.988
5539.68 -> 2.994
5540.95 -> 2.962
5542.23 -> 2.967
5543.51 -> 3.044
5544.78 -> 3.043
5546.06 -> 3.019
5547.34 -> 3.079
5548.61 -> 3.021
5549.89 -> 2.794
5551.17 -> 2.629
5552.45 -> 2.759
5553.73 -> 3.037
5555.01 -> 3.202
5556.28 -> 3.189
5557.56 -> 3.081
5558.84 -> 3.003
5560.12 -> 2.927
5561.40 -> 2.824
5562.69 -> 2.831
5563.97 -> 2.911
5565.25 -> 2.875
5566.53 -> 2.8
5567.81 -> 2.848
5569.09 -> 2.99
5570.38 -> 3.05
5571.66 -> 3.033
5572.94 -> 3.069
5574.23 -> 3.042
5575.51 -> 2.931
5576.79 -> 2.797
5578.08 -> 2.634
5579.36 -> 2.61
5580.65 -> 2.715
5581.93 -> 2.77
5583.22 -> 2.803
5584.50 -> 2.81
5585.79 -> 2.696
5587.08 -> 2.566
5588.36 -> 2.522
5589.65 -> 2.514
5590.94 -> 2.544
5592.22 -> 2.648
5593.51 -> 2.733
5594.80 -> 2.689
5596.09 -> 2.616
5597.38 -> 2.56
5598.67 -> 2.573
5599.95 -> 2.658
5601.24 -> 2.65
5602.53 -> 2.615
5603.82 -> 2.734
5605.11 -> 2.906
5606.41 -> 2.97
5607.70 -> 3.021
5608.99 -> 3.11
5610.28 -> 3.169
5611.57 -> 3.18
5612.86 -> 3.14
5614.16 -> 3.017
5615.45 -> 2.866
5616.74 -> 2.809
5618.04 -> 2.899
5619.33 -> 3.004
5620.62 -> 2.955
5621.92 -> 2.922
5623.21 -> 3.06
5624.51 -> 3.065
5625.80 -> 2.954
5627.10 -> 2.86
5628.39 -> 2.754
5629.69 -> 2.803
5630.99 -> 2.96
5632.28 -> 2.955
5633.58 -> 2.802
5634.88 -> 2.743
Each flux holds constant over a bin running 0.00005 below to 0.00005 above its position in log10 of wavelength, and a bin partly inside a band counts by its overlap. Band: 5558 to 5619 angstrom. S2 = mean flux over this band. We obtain 2.82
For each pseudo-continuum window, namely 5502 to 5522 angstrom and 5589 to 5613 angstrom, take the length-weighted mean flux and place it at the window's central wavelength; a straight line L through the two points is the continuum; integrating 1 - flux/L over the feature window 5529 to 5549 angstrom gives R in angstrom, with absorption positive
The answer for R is -0.9 angstrom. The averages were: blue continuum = 2.84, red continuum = 2.78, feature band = 2.94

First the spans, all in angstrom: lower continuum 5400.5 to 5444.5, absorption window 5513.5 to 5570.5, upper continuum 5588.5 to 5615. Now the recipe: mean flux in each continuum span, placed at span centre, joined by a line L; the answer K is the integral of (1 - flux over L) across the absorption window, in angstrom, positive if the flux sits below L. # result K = -1.7 angstrom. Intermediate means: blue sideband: 2.84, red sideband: 2.8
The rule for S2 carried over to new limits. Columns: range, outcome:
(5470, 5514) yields 2.78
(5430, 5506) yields 2.84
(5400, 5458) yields 2.82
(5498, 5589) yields 2.87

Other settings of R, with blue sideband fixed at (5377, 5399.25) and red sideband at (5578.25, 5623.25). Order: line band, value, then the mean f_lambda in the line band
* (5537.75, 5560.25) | -1.4 angstrom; 2.99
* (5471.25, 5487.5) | 0.8 angstrom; 2.69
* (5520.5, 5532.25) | 0.2 angstrom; 2.77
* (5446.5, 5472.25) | -0.6 angstrom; 2.9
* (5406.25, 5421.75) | 0.3 angstrom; 2.79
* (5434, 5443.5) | -0.5 angstrom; 2.98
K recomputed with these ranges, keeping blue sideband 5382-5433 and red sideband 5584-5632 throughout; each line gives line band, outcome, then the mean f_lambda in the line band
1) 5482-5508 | 0.2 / 2.8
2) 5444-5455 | 0.4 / 2.72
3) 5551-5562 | -0.6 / 2.98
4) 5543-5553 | -0.4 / 2.92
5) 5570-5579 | -0.3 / 2.92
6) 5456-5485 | -0.4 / 2.85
